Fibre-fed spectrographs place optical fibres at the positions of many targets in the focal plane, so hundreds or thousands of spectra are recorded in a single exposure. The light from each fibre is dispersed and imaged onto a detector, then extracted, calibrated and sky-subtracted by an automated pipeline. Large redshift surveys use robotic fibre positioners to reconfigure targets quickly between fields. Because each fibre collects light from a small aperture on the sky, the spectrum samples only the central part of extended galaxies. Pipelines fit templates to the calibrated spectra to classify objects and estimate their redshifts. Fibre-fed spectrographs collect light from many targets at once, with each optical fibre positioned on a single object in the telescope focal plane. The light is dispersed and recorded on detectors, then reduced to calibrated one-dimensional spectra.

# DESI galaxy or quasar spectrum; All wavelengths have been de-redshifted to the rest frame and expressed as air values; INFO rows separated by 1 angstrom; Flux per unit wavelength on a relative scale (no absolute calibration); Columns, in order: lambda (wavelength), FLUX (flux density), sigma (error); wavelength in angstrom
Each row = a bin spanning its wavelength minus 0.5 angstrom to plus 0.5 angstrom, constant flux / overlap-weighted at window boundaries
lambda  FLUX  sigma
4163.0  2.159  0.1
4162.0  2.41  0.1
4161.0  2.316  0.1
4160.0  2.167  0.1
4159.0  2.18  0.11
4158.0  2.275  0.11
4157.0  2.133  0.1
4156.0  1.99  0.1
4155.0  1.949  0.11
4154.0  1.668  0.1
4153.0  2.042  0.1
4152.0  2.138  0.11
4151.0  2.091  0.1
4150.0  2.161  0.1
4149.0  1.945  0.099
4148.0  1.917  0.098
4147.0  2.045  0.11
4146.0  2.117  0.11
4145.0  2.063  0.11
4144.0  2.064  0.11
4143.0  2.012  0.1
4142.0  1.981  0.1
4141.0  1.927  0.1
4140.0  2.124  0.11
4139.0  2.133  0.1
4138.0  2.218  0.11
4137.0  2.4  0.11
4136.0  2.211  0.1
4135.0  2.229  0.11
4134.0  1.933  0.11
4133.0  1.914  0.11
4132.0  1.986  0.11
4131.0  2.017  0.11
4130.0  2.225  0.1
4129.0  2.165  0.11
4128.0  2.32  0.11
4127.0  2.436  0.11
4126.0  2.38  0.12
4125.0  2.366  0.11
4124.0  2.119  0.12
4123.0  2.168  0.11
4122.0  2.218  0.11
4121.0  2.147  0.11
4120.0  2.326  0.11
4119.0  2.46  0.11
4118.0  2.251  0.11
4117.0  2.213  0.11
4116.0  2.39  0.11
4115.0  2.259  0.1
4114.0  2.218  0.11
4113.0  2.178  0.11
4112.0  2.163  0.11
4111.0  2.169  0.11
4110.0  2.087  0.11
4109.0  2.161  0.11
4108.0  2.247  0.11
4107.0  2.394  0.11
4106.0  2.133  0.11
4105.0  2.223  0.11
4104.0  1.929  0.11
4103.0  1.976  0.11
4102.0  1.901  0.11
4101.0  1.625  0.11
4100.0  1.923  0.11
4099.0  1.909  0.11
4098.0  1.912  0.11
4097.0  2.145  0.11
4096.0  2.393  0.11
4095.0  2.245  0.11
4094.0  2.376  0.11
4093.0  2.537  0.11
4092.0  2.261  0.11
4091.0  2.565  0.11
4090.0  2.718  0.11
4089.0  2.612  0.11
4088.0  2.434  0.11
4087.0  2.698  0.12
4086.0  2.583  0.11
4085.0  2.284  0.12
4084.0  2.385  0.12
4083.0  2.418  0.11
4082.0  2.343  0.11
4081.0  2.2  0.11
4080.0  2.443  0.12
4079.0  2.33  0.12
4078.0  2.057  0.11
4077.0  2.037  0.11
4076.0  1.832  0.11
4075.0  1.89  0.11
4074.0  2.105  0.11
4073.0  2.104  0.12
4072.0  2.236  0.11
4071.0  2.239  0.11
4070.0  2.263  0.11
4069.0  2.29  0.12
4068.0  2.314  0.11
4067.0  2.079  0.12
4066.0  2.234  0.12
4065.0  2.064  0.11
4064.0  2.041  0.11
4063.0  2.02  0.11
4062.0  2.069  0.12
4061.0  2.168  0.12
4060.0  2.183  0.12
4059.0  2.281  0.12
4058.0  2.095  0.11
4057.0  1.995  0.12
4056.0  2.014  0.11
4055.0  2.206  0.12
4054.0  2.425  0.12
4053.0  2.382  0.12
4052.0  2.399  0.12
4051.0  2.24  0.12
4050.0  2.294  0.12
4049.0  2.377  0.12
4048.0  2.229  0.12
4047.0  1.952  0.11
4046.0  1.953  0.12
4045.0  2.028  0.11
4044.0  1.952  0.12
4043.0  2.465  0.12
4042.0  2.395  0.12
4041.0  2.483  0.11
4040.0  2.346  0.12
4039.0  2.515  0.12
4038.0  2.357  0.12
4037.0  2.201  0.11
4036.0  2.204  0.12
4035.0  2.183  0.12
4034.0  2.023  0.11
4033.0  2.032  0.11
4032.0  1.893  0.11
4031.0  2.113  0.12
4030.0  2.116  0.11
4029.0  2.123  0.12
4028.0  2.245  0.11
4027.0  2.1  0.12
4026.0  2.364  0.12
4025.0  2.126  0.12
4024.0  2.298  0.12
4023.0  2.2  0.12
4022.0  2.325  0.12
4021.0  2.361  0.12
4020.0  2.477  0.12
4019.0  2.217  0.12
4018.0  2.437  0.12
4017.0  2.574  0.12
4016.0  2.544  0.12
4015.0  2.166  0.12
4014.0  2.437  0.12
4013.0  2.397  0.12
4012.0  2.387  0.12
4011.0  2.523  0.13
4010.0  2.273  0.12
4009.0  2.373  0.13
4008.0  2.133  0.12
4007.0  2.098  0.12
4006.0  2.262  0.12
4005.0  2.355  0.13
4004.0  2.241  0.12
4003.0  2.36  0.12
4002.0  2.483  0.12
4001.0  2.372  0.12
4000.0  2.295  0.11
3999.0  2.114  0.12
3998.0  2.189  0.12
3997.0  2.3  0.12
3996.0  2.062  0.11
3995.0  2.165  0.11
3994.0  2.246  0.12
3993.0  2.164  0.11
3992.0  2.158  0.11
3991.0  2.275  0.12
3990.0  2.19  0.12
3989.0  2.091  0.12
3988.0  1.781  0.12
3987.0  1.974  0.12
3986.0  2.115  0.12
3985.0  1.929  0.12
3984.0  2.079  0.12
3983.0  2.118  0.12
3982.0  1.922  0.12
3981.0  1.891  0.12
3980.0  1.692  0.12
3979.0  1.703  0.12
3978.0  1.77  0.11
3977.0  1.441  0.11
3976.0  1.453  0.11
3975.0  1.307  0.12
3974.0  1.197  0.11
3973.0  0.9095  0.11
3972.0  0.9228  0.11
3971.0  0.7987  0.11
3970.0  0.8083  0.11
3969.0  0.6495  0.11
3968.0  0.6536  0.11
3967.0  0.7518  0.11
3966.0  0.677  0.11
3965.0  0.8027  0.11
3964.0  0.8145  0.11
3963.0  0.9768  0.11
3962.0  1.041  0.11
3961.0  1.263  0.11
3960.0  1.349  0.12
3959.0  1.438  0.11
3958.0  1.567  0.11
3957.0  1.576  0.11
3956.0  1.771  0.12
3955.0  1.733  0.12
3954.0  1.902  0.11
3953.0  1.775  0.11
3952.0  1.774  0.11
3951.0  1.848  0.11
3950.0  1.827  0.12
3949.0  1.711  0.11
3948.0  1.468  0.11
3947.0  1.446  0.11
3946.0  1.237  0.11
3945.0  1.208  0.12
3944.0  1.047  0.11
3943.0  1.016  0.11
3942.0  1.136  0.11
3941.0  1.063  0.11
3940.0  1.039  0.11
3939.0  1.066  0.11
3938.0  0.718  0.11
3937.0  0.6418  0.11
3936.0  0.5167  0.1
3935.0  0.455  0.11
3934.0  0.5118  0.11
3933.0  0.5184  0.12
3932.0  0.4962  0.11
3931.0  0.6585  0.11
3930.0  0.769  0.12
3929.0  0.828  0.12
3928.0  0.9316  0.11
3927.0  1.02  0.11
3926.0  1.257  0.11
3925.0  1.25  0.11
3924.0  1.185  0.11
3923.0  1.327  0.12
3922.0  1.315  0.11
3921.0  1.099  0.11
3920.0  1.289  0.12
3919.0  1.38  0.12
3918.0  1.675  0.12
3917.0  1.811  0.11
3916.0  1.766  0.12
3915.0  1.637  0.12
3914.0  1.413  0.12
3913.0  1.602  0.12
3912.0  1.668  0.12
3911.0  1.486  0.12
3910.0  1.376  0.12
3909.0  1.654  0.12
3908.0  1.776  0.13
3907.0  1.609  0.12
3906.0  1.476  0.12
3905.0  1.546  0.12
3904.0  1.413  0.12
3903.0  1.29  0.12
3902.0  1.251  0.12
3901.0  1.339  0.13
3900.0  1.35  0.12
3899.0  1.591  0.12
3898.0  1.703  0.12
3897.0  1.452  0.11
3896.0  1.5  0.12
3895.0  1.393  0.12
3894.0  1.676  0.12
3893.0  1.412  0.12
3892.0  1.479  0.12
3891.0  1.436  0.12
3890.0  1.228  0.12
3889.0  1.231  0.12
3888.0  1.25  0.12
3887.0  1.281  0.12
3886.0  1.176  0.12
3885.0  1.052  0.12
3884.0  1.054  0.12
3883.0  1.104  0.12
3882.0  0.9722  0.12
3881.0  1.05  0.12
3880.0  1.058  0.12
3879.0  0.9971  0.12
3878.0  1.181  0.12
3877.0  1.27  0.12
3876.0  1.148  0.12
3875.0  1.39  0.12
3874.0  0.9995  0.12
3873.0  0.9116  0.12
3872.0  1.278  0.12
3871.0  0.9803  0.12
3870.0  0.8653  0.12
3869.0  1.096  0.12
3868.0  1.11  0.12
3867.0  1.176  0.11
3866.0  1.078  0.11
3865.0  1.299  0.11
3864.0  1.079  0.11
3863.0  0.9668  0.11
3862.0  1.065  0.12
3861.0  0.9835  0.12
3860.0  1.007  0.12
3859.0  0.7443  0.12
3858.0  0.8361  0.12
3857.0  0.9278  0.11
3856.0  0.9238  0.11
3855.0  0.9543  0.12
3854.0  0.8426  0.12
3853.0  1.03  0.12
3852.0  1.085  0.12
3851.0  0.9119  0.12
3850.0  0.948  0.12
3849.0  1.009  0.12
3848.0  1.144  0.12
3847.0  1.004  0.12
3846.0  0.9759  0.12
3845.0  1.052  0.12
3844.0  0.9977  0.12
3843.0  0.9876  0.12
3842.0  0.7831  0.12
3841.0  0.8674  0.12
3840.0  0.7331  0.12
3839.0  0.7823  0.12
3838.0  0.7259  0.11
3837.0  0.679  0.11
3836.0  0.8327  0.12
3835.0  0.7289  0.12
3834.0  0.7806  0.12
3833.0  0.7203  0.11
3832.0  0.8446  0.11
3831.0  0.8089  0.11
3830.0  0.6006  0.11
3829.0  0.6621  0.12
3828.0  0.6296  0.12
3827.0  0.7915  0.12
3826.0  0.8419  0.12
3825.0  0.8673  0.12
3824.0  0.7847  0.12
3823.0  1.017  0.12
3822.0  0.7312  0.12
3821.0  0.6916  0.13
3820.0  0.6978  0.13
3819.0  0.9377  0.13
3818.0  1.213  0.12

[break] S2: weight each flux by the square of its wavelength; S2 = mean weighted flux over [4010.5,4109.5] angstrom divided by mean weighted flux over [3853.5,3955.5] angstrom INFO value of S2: 1.97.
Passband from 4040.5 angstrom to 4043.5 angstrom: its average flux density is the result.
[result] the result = 2.45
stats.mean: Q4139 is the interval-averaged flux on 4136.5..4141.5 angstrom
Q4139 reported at 2.16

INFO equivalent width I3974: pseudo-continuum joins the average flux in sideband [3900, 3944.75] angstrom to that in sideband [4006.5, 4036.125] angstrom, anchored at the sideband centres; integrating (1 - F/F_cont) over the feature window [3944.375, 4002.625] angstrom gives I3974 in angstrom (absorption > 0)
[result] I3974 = 4.3 angstrom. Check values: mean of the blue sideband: 1.19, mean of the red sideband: 2.26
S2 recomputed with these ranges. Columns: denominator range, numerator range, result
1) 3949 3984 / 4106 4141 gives 1.74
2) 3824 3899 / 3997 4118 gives 2.38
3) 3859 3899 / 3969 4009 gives 1.69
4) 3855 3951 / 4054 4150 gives 2.01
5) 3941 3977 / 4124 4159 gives 1.84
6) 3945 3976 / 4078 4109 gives 1.91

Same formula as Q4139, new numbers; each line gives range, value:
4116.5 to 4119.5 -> 2.31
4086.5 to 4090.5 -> 2.62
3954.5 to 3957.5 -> 1.69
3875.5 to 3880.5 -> 1.13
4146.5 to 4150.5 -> 2.02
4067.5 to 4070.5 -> 2.29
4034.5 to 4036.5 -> 2.19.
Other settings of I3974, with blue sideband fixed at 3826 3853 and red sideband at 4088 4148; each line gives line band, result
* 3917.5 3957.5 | 4.2 angstrom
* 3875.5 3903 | -4.8 angstrom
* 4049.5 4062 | -2.2 angstrom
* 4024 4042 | -4.4 angstrom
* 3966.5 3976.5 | 3.6 angstrom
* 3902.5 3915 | -3.7 angstrom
